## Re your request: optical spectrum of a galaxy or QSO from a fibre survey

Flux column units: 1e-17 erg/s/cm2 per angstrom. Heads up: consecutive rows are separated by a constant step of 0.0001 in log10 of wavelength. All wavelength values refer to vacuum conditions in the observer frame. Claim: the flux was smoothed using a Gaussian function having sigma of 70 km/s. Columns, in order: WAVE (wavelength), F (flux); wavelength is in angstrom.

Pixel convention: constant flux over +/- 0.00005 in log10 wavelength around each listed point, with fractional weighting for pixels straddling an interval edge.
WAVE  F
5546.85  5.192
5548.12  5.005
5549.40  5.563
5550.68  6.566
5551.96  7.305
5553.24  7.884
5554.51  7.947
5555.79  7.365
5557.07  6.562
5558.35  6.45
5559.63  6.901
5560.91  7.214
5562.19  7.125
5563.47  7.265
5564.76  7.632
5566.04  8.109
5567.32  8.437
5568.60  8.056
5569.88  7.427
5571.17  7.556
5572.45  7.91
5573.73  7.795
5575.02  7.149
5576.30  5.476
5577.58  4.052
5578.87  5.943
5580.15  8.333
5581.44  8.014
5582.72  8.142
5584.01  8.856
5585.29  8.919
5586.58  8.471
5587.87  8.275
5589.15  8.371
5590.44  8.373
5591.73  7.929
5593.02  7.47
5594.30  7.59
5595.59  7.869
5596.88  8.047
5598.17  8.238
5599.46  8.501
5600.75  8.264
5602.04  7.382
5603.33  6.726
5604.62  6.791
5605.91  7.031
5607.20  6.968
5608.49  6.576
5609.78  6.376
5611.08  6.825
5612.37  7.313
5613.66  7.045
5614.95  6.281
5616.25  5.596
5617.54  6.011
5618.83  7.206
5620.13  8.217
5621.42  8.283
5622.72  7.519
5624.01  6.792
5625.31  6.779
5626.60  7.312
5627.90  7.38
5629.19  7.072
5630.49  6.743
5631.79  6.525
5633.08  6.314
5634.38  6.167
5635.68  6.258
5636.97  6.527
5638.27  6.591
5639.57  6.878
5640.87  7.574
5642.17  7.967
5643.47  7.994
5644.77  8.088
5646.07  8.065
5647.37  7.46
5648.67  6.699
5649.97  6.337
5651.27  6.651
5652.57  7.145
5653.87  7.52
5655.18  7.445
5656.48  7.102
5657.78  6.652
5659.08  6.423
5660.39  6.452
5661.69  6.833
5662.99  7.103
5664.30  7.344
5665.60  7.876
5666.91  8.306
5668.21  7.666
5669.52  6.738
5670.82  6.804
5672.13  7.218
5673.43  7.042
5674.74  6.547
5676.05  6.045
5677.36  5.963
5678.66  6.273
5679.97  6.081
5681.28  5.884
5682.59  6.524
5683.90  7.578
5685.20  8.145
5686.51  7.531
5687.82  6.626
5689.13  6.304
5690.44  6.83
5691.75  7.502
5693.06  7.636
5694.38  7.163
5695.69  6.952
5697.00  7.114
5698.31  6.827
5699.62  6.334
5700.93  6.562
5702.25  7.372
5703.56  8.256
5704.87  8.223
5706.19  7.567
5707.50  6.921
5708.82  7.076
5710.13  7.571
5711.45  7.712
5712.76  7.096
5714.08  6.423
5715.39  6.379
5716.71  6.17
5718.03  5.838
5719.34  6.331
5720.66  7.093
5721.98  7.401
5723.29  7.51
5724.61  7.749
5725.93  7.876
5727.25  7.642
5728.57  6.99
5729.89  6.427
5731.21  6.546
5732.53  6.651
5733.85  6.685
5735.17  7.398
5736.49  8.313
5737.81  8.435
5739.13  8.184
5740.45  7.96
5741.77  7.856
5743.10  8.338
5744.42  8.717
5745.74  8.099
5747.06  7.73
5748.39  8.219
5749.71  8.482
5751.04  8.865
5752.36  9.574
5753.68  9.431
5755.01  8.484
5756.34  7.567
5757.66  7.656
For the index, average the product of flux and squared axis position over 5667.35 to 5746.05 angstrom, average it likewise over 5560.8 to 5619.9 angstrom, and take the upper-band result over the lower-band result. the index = 1.00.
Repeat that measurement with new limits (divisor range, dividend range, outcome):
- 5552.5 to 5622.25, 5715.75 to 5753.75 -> 1.09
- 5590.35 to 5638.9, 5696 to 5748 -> 1.07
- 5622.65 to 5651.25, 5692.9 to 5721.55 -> 1.02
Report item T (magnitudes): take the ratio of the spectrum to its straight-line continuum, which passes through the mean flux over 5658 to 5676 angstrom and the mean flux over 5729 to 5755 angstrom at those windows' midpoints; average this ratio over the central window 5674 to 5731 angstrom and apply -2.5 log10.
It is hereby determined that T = 0.08 mag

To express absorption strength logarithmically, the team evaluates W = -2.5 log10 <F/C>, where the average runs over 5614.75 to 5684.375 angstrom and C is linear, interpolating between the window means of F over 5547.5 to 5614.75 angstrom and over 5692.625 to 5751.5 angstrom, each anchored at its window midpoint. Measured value 0.06 mag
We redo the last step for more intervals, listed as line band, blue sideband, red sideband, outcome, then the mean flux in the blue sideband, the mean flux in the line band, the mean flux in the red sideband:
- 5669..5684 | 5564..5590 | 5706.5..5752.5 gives 0.16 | 7.65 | 6.52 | 7.47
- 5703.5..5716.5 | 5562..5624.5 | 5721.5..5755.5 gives 0.08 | 7.44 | 7.24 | 7.91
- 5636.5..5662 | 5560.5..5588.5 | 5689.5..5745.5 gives 0.04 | 7.55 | 7.13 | 7.28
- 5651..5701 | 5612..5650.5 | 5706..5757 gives 0.05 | 7.03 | 6.95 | 7.57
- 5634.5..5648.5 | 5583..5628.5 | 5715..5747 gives 0.03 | 7.48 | 7.27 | 7.37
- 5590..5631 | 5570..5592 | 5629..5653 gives 0.01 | 7.61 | 7.26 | 7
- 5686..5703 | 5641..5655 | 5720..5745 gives 0.08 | 7.4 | 6.98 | 7.56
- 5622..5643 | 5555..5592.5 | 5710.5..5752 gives 0.09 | 7.52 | 6.91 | 7.47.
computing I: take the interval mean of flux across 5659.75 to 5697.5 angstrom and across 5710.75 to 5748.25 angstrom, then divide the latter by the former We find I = 1.06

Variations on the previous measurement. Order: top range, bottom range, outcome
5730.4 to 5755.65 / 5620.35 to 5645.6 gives 1.14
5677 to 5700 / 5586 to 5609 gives 0.89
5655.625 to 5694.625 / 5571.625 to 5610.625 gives 0.92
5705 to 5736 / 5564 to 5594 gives 0.92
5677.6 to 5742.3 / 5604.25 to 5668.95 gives 1.01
